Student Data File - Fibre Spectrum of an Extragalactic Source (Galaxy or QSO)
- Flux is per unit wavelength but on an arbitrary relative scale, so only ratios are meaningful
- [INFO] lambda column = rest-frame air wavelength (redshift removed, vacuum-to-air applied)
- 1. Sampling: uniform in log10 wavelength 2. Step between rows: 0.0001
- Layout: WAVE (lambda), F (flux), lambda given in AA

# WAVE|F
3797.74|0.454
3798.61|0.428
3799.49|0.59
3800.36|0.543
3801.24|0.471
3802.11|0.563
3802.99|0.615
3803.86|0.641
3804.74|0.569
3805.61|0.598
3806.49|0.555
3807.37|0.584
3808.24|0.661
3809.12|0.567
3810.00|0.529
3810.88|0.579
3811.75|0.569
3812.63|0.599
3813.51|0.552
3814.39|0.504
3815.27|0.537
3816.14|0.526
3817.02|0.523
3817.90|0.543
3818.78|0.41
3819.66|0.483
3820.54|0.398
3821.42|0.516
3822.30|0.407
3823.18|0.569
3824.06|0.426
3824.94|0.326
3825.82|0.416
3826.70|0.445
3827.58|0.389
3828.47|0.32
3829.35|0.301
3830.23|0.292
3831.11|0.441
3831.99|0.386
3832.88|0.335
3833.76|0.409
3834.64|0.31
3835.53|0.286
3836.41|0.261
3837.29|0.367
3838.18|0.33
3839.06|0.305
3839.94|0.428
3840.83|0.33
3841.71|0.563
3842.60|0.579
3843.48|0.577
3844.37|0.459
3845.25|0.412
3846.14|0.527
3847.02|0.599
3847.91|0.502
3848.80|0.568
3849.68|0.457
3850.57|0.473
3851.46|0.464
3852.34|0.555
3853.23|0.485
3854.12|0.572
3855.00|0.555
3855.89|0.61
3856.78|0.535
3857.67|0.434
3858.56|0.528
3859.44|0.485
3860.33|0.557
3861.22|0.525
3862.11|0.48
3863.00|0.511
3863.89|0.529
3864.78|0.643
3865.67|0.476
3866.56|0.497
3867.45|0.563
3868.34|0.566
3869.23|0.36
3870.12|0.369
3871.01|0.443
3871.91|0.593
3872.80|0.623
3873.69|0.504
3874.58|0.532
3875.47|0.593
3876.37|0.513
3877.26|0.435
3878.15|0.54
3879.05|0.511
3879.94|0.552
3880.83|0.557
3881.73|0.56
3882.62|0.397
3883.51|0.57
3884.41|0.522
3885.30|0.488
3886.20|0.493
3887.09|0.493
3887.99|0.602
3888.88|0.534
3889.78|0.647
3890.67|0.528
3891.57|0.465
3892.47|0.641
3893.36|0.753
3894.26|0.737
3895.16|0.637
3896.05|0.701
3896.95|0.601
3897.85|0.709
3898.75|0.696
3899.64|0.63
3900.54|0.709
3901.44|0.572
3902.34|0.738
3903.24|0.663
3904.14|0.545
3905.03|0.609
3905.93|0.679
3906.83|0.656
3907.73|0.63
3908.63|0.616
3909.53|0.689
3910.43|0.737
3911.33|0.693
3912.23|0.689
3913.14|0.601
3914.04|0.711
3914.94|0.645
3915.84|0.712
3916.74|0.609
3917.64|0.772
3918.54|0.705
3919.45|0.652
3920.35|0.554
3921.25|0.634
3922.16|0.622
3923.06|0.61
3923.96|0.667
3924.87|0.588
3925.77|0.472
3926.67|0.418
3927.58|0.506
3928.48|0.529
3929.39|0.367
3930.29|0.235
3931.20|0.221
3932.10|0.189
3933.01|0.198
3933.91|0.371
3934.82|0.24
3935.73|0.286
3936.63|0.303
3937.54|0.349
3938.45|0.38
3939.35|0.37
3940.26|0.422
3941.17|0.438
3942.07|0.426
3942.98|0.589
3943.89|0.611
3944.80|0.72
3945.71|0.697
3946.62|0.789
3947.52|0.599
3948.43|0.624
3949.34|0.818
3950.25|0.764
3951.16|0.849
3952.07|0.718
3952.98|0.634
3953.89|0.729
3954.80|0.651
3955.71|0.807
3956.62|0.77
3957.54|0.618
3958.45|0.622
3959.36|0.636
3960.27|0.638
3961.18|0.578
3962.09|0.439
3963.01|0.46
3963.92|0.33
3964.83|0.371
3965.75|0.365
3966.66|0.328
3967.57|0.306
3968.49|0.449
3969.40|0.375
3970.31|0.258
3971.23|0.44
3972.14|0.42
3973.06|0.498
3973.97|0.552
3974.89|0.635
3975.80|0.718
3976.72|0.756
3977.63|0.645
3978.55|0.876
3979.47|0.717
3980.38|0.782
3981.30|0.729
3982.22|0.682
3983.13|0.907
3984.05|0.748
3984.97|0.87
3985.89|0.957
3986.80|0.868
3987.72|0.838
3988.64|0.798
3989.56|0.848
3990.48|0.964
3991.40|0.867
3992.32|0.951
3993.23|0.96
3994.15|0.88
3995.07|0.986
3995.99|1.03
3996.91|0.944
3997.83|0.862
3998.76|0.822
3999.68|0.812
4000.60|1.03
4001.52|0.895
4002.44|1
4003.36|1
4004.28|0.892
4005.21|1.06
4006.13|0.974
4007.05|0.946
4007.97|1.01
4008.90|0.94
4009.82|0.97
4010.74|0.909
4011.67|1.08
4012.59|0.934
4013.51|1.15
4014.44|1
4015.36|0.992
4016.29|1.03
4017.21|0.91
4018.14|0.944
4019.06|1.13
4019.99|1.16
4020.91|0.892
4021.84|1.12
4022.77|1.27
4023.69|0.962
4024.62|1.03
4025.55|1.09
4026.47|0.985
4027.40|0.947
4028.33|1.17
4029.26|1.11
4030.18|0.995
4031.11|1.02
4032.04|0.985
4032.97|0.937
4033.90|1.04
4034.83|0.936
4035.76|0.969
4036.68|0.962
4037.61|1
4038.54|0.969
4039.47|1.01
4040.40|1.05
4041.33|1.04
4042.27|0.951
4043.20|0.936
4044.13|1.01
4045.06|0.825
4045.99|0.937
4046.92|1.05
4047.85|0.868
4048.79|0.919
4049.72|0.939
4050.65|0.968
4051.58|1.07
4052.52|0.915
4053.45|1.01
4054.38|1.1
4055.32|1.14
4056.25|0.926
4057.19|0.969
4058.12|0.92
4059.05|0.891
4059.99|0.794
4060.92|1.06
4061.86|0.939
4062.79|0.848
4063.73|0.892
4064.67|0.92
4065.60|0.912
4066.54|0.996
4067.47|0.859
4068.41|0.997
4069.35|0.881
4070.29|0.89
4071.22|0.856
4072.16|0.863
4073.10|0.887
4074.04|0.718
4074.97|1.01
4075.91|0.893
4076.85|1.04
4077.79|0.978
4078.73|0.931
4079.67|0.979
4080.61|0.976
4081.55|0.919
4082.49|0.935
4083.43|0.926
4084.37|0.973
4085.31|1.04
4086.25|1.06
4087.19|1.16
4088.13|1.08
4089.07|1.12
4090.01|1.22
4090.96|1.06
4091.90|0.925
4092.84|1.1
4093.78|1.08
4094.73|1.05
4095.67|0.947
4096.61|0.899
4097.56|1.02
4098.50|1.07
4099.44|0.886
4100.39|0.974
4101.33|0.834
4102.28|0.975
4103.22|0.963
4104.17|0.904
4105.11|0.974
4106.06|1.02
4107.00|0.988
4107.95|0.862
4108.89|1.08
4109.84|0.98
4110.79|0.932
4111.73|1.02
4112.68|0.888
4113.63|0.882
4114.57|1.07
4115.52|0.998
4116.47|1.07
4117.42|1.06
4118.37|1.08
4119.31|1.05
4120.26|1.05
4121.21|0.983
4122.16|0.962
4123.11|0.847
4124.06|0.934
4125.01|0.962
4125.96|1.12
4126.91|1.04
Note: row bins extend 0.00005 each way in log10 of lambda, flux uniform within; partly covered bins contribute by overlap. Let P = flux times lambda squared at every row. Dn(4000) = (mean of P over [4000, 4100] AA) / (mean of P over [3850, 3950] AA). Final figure 1.93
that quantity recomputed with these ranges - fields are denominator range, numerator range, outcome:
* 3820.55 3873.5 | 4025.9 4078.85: 2.30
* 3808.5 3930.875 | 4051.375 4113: 2.03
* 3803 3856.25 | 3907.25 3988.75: 1.30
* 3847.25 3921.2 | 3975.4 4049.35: 1.75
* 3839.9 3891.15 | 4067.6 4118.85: 2.12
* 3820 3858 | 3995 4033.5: 2.48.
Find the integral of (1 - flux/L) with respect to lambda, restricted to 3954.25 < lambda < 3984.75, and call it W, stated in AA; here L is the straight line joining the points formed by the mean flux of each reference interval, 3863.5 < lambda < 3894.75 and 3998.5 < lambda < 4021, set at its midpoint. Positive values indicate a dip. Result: 9.6 AA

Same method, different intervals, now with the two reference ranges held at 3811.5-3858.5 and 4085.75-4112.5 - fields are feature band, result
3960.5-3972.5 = 5.4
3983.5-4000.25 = -2.3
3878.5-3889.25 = 0.7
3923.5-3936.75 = 5.6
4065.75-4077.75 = 0.5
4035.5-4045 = -1.1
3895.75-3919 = -2.3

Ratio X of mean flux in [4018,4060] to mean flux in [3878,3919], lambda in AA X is 1.61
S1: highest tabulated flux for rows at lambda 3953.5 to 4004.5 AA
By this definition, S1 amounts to 1.03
